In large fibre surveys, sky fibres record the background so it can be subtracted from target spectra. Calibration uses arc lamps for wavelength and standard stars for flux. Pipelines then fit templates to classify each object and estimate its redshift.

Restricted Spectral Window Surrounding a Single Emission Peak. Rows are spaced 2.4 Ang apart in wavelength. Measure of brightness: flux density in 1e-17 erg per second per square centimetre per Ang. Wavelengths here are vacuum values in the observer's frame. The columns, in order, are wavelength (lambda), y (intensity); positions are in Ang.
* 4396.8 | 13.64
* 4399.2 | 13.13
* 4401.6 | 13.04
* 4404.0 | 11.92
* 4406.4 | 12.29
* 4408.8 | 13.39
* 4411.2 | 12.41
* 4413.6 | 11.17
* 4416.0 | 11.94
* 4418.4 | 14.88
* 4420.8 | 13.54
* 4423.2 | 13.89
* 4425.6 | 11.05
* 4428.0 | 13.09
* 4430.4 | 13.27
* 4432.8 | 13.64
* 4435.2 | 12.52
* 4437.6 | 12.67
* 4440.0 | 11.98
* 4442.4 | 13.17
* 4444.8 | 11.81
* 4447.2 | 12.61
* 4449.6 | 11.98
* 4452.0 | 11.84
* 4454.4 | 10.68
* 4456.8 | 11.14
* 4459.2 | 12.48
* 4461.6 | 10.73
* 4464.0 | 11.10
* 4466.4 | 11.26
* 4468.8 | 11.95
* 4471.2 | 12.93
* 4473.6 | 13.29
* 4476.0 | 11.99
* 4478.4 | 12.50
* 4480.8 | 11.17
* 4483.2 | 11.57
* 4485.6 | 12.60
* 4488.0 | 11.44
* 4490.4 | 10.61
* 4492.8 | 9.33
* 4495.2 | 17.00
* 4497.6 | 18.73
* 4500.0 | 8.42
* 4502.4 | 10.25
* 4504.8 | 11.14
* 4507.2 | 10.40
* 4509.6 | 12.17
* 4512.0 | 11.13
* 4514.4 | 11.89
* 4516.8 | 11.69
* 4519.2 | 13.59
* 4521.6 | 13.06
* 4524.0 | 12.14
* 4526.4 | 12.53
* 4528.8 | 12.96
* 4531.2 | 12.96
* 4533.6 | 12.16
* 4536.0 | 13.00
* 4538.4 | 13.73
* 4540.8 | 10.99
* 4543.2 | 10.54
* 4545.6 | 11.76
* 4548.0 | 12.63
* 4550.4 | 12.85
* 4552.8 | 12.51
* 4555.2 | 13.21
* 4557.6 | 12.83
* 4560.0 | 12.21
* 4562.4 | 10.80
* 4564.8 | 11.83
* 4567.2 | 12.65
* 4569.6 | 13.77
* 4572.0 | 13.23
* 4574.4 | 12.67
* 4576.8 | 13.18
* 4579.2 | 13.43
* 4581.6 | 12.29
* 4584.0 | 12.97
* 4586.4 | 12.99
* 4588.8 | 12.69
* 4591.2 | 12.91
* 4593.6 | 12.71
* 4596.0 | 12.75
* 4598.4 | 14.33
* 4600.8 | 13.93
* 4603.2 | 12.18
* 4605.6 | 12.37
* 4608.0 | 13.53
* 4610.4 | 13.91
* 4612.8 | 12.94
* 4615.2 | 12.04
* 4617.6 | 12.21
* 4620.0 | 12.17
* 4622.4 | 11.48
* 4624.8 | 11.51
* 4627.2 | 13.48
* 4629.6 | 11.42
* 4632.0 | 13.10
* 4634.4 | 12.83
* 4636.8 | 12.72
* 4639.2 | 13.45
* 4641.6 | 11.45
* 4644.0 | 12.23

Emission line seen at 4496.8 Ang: Hgamma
